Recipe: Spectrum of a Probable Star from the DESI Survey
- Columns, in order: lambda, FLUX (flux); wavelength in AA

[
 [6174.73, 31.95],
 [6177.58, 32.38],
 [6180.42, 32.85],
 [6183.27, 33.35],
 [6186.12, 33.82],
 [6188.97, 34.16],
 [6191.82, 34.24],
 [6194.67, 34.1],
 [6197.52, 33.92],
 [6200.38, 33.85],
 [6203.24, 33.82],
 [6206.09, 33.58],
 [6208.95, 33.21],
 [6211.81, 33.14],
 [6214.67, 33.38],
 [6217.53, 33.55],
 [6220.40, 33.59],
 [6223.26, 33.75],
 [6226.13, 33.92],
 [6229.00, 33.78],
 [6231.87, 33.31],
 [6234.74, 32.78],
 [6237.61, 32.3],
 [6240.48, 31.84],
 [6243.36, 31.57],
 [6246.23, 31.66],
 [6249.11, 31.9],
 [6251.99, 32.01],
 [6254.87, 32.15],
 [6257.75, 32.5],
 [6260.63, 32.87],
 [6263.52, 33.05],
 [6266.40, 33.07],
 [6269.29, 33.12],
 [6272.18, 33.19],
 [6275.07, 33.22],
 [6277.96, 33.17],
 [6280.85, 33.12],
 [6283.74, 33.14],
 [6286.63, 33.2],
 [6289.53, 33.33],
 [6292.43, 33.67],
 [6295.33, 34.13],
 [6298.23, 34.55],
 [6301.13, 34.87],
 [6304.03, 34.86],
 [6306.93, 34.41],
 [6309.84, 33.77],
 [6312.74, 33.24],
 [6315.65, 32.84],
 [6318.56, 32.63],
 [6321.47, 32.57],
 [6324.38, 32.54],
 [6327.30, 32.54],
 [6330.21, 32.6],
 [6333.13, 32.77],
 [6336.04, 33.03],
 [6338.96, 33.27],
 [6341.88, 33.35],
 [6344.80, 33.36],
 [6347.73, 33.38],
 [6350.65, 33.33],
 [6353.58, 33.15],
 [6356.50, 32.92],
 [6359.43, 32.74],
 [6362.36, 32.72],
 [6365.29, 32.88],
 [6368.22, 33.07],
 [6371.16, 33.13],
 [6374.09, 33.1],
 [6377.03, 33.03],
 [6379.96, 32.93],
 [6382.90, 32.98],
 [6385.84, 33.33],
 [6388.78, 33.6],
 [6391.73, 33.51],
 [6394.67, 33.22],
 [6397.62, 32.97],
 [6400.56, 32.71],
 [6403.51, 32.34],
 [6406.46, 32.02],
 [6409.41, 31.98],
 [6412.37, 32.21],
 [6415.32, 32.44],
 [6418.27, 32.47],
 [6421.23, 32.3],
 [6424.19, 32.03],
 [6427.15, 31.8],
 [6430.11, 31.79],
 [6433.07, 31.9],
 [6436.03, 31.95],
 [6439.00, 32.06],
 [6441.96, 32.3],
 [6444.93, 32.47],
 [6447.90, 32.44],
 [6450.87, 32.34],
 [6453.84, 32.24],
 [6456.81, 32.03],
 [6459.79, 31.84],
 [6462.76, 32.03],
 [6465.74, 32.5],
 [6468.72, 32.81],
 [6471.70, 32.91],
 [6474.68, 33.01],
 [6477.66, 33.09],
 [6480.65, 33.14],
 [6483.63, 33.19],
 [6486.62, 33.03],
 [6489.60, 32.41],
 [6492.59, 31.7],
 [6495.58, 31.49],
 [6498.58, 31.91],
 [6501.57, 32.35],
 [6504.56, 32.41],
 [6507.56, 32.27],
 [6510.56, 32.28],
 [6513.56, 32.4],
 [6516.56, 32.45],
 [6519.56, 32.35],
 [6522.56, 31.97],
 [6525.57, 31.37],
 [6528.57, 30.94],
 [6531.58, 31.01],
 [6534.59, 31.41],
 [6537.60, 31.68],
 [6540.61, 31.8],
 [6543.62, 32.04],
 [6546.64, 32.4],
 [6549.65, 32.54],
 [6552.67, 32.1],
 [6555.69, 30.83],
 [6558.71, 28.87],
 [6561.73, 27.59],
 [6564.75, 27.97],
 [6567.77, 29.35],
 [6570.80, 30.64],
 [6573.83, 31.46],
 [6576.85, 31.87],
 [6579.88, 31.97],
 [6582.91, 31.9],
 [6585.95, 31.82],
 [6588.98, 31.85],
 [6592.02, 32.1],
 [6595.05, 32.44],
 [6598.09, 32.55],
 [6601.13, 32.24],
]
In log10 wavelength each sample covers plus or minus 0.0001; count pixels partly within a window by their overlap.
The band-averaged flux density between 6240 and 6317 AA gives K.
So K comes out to 33.1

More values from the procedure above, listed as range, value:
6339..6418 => 32.9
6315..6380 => 33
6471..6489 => 33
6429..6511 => 32.4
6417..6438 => 32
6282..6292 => 33.3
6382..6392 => 33.3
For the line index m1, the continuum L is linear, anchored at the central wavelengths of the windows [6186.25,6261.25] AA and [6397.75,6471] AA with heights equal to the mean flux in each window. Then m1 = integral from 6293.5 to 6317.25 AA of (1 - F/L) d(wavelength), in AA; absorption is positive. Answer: -0.9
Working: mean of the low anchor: 33.1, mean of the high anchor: 32.2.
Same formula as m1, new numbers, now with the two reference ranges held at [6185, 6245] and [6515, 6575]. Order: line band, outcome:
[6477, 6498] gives -0.7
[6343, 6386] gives -1.0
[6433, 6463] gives -0.4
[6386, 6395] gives -0.4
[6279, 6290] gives -0.1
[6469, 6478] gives -0.4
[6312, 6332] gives 0.0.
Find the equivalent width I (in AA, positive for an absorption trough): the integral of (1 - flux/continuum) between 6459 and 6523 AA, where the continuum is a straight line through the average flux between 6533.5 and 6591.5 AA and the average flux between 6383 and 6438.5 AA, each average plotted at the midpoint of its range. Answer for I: -1.44 AA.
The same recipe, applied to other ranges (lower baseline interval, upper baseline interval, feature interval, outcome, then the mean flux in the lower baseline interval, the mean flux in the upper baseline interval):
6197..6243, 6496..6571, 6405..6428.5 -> -0.1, 33.3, 31.3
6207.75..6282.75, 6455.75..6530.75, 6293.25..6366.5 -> -1.4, 32.9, 32.3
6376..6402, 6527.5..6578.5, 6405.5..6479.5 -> 0.3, 33.2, 30.9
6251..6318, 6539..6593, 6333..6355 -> -0.2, 33.4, 31.1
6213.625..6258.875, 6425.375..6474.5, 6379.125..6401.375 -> -0.5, 32.7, 32.2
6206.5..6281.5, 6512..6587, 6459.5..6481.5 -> -0.7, 32.9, 31.2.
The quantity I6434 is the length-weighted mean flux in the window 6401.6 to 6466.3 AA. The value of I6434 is 32.2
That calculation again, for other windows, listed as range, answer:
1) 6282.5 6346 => 33.4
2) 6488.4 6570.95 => 31.4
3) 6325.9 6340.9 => 32.9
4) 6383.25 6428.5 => 32.6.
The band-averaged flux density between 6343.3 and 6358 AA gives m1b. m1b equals 33.2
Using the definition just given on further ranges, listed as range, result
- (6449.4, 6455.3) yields 32.3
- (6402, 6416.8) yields 32.2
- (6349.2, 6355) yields 33.2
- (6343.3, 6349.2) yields 33.4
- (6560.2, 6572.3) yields 28.9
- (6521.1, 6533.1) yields 31.3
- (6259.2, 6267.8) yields 33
